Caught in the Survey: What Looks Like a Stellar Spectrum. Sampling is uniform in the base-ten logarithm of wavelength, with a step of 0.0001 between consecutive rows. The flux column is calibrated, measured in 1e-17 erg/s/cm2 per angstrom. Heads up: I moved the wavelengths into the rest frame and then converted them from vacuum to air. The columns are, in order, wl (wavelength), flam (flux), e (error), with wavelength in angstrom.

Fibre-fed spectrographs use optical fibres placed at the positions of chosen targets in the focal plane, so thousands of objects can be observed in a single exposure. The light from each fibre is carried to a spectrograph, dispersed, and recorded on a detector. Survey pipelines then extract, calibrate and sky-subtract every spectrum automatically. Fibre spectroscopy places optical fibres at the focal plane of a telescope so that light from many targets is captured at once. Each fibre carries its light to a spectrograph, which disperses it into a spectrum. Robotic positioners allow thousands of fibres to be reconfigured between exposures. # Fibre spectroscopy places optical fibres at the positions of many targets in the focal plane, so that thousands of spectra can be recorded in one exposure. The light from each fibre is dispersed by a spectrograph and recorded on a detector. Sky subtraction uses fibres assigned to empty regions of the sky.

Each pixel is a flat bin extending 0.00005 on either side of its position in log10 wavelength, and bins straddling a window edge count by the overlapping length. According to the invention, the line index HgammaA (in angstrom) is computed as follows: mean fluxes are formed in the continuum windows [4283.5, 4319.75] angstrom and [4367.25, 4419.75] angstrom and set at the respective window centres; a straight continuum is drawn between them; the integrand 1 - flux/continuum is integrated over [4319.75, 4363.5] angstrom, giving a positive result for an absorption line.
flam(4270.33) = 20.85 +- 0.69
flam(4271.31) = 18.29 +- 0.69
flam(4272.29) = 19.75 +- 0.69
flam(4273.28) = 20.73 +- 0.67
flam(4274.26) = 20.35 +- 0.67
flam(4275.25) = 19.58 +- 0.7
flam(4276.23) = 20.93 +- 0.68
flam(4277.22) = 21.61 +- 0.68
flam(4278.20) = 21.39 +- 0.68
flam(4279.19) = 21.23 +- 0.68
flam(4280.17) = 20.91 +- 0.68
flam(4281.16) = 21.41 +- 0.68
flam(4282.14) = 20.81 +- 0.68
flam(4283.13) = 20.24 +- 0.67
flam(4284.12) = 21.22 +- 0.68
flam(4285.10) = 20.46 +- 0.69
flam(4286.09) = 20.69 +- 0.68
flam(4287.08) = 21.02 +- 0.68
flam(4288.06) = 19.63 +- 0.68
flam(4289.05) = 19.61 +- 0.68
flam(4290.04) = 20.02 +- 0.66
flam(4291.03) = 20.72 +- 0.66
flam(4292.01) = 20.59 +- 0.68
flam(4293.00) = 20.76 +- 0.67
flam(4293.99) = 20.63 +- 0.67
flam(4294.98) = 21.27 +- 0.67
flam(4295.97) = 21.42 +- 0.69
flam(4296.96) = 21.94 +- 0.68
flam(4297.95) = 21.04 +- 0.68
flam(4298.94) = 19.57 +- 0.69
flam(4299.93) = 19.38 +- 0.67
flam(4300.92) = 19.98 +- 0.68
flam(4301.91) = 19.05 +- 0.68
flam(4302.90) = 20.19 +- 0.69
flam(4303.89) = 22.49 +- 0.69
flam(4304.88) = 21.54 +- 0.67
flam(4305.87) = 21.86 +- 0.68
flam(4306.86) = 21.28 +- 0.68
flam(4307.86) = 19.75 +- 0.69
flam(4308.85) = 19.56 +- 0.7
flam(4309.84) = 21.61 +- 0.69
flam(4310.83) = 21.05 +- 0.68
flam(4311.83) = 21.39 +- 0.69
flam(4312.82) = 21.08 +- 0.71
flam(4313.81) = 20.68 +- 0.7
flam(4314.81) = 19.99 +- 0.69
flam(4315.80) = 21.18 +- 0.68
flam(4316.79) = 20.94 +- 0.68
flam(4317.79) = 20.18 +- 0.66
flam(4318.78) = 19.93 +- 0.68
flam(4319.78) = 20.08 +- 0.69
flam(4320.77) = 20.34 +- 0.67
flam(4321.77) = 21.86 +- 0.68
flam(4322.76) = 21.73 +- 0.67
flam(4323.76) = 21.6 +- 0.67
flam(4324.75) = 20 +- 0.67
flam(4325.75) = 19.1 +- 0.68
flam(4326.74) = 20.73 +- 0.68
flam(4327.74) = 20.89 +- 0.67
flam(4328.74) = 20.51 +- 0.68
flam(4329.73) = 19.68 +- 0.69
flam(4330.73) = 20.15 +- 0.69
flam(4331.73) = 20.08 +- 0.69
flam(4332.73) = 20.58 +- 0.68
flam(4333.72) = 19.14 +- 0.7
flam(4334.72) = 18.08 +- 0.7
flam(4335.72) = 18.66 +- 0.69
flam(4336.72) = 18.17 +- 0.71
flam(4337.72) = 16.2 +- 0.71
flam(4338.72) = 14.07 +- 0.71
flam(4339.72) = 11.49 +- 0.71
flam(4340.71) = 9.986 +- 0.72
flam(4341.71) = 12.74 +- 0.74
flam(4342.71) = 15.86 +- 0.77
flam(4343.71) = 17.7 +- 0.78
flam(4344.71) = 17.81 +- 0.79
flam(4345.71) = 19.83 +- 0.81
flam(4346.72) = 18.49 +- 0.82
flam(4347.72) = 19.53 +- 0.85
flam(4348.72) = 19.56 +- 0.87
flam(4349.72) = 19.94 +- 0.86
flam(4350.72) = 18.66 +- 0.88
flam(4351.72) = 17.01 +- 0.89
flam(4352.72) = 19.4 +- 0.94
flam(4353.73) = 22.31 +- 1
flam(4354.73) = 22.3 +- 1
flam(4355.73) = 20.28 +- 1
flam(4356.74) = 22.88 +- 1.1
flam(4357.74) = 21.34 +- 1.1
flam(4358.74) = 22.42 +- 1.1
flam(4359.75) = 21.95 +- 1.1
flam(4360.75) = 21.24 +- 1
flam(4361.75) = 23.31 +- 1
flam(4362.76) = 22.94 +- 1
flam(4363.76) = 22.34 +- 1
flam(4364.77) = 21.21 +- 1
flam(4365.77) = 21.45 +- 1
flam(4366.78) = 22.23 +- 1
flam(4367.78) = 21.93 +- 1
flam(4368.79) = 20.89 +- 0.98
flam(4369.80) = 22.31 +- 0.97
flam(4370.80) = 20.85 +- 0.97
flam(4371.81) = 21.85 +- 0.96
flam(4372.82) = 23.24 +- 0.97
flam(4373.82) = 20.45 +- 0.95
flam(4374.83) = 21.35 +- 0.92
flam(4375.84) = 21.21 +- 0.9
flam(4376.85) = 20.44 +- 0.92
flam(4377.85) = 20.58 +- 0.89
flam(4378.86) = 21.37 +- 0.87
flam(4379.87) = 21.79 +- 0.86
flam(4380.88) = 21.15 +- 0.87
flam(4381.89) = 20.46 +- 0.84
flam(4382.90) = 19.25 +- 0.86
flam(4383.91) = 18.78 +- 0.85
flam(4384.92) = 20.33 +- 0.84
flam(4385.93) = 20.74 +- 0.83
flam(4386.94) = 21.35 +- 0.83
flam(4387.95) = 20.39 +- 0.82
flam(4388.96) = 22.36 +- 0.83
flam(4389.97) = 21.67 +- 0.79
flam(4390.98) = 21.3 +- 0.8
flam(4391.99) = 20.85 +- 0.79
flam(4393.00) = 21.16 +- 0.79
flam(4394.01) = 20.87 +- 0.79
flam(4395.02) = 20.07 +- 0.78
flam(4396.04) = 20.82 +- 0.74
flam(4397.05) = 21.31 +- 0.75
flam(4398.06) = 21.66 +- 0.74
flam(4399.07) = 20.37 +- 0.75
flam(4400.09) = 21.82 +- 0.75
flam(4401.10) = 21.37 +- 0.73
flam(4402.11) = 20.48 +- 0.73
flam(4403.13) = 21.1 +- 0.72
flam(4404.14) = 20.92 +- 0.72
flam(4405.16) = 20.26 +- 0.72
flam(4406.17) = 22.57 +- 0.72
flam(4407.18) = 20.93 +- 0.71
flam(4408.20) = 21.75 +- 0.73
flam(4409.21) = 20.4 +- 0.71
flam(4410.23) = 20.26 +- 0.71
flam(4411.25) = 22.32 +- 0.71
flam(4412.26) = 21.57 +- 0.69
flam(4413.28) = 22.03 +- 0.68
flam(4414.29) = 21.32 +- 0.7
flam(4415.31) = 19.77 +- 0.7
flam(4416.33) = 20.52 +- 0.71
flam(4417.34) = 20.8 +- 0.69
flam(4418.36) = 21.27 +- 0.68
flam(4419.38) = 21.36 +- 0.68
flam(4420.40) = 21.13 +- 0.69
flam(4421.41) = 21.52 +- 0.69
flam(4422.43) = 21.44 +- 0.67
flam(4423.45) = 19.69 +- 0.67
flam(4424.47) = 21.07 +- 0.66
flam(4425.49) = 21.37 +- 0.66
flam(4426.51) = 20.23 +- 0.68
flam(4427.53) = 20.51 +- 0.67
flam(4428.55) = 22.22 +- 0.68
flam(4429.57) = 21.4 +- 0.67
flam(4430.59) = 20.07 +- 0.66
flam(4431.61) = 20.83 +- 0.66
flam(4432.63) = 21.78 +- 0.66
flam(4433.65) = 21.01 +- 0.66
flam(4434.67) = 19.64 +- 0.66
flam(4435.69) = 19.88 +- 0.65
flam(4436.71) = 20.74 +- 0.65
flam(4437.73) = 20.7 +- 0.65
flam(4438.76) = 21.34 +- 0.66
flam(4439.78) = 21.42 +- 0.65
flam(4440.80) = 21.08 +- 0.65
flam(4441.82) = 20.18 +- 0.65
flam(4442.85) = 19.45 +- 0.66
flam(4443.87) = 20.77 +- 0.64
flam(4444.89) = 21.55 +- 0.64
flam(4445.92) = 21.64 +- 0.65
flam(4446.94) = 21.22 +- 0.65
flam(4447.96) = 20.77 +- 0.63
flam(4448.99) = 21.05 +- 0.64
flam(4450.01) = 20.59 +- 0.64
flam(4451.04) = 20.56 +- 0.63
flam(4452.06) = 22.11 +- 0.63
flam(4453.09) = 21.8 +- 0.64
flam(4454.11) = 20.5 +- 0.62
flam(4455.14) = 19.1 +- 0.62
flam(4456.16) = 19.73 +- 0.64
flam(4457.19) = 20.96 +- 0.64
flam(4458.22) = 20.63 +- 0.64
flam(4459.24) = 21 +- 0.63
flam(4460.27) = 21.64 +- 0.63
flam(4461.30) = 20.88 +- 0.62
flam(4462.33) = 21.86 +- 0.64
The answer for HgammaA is 3.1 angstrom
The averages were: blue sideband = 20.6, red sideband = 21.1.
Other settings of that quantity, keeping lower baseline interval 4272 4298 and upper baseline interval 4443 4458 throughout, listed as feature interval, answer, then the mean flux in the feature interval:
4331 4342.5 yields 2.45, 16.4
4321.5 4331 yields 0.07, 20.6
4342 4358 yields 1.03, 19.4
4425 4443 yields 0.03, 20.8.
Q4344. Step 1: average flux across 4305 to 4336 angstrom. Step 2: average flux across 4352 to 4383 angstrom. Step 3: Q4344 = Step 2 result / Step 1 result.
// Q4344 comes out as 1.1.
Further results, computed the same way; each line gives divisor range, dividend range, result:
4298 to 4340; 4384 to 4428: 1.05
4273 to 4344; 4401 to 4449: 1.05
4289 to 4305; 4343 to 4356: 0.94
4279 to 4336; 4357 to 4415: 1.04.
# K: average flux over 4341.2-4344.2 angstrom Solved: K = 15.4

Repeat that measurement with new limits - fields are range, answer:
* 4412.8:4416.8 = 20.9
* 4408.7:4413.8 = 21.3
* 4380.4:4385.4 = 20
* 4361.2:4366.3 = 22.2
